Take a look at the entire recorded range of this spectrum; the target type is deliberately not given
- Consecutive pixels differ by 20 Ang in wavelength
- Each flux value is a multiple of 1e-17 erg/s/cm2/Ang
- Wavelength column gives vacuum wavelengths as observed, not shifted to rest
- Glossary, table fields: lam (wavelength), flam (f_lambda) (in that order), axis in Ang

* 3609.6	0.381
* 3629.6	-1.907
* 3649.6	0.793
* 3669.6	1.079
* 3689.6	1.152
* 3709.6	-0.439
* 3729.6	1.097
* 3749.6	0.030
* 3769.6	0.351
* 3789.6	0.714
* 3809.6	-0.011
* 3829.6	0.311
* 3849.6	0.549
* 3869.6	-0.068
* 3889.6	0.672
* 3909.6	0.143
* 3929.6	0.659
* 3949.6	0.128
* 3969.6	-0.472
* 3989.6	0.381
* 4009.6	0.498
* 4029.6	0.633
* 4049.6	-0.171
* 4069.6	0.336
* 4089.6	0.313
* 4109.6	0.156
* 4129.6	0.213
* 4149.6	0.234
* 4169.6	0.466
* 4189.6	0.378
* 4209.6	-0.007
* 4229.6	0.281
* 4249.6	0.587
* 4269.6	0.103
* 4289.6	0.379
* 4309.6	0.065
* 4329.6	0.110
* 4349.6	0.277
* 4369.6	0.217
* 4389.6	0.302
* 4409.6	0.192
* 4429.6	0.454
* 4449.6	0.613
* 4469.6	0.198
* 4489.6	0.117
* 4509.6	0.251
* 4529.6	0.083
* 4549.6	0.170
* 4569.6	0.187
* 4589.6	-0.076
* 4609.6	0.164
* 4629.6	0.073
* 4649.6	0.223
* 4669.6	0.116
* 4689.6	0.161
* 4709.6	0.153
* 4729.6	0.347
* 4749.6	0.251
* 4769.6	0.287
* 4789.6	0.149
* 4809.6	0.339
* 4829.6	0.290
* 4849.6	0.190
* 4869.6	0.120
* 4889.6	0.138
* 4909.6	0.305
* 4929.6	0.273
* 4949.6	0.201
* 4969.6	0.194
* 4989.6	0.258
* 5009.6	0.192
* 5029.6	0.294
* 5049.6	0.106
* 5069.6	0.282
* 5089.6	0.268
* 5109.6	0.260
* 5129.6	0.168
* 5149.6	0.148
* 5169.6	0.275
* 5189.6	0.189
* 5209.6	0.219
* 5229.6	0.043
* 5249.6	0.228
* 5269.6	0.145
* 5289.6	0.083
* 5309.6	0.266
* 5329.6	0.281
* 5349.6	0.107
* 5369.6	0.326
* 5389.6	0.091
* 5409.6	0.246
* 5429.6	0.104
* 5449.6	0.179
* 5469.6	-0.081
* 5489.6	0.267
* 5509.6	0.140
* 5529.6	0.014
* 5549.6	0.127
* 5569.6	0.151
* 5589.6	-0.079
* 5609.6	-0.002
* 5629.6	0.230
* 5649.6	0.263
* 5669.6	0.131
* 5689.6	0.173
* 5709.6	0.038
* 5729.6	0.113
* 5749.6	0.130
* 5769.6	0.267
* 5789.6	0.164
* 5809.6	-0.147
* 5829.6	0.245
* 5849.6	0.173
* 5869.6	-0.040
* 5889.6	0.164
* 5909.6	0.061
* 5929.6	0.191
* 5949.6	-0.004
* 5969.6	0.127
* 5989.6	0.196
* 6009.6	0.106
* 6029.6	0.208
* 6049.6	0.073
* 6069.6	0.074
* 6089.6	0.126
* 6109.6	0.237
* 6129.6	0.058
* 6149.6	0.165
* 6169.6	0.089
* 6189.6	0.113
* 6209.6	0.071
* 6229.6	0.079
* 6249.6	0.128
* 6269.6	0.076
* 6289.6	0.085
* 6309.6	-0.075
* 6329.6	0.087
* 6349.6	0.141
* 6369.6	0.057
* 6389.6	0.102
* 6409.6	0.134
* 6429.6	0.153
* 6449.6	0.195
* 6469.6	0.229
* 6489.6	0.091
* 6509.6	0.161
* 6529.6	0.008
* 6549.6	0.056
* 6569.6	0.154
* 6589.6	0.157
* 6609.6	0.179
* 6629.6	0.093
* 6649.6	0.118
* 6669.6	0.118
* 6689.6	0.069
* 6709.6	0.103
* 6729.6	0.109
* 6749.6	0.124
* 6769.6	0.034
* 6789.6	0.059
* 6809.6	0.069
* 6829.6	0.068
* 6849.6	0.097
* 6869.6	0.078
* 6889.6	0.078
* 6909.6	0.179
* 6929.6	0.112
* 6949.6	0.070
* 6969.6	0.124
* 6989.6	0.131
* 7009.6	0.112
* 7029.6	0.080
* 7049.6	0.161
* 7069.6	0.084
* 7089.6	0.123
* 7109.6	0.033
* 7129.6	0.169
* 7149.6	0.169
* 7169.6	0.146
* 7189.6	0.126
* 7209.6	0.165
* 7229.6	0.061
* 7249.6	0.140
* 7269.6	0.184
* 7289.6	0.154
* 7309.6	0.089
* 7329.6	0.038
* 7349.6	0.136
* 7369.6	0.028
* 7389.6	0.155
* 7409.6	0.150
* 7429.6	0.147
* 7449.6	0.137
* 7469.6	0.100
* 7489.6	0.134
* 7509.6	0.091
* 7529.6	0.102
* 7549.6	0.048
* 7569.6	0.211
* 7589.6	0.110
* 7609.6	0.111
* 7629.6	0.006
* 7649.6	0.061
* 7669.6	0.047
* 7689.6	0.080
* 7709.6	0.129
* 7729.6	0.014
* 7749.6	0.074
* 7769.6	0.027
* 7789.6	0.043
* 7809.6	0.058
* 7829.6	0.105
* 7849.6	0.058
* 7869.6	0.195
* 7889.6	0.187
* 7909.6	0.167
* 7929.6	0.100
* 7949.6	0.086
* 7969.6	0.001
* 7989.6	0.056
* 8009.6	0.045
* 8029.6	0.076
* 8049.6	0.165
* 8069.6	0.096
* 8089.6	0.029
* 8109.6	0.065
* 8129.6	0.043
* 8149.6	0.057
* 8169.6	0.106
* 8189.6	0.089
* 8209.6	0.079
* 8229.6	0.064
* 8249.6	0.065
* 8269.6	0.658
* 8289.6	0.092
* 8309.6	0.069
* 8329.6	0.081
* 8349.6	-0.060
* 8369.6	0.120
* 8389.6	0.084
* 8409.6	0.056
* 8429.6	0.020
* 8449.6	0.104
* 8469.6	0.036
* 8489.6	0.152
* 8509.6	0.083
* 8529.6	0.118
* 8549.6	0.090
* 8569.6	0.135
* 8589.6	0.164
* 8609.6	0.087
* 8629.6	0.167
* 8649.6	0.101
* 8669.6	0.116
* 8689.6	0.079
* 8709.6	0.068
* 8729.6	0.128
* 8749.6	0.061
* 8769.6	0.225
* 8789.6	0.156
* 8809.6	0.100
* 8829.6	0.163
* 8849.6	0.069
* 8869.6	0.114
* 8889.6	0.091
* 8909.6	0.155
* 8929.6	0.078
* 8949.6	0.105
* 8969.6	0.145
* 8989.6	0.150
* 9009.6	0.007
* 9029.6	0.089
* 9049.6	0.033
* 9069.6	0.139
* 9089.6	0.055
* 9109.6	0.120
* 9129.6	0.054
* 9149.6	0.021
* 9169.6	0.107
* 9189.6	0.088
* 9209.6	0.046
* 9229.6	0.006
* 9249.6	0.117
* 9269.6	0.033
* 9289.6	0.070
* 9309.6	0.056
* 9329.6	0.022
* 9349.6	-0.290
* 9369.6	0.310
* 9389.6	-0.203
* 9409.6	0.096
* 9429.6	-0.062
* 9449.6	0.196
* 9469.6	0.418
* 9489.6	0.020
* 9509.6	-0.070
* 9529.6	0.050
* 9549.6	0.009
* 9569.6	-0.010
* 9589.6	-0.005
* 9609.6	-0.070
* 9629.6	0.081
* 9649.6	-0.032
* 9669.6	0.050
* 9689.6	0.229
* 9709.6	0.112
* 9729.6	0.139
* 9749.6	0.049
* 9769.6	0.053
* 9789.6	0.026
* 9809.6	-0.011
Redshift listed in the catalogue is 1.22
